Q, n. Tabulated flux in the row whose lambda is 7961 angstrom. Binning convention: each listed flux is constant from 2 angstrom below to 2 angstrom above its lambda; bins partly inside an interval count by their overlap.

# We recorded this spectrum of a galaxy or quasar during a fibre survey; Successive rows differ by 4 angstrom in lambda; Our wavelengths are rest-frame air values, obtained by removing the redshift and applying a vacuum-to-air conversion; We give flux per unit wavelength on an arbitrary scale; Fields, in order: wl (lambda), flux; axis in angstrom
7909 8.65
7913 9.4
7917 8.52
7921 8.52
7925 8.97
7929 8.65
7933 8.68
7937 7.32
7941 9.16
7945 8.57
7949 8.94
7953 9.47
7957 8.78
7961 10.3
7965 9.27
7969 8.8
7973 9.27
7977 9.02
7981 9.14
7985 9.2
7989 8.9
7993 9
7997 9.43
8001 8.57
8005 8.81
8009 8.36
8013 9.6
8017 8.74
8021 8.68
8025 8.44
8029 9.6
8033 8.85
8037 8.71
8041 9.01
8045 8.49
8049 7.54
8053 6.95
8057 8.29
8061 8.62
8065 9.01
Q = 10.3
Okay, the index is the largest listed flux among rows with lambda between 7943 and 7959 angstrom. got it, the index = 9.47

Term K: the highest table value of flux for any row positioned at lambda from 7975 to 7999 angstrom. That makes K 9.43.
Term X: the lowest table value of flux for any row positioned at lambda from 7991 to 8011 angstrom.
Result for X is 8.36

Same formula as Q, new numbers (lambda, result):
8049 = 7.54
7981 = 9.14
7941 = 9.16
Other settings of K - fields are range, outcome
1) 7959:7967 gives 10.3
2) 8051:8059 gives 8.29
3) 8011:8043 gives 9.6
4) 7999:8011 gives 8.81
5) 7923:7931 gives 8.97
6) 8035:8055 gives 9.01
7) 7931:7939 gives 8.68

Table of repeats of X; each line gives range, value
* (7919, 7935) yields 8.52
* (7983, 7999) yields 8.9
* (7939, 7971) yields 8.57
